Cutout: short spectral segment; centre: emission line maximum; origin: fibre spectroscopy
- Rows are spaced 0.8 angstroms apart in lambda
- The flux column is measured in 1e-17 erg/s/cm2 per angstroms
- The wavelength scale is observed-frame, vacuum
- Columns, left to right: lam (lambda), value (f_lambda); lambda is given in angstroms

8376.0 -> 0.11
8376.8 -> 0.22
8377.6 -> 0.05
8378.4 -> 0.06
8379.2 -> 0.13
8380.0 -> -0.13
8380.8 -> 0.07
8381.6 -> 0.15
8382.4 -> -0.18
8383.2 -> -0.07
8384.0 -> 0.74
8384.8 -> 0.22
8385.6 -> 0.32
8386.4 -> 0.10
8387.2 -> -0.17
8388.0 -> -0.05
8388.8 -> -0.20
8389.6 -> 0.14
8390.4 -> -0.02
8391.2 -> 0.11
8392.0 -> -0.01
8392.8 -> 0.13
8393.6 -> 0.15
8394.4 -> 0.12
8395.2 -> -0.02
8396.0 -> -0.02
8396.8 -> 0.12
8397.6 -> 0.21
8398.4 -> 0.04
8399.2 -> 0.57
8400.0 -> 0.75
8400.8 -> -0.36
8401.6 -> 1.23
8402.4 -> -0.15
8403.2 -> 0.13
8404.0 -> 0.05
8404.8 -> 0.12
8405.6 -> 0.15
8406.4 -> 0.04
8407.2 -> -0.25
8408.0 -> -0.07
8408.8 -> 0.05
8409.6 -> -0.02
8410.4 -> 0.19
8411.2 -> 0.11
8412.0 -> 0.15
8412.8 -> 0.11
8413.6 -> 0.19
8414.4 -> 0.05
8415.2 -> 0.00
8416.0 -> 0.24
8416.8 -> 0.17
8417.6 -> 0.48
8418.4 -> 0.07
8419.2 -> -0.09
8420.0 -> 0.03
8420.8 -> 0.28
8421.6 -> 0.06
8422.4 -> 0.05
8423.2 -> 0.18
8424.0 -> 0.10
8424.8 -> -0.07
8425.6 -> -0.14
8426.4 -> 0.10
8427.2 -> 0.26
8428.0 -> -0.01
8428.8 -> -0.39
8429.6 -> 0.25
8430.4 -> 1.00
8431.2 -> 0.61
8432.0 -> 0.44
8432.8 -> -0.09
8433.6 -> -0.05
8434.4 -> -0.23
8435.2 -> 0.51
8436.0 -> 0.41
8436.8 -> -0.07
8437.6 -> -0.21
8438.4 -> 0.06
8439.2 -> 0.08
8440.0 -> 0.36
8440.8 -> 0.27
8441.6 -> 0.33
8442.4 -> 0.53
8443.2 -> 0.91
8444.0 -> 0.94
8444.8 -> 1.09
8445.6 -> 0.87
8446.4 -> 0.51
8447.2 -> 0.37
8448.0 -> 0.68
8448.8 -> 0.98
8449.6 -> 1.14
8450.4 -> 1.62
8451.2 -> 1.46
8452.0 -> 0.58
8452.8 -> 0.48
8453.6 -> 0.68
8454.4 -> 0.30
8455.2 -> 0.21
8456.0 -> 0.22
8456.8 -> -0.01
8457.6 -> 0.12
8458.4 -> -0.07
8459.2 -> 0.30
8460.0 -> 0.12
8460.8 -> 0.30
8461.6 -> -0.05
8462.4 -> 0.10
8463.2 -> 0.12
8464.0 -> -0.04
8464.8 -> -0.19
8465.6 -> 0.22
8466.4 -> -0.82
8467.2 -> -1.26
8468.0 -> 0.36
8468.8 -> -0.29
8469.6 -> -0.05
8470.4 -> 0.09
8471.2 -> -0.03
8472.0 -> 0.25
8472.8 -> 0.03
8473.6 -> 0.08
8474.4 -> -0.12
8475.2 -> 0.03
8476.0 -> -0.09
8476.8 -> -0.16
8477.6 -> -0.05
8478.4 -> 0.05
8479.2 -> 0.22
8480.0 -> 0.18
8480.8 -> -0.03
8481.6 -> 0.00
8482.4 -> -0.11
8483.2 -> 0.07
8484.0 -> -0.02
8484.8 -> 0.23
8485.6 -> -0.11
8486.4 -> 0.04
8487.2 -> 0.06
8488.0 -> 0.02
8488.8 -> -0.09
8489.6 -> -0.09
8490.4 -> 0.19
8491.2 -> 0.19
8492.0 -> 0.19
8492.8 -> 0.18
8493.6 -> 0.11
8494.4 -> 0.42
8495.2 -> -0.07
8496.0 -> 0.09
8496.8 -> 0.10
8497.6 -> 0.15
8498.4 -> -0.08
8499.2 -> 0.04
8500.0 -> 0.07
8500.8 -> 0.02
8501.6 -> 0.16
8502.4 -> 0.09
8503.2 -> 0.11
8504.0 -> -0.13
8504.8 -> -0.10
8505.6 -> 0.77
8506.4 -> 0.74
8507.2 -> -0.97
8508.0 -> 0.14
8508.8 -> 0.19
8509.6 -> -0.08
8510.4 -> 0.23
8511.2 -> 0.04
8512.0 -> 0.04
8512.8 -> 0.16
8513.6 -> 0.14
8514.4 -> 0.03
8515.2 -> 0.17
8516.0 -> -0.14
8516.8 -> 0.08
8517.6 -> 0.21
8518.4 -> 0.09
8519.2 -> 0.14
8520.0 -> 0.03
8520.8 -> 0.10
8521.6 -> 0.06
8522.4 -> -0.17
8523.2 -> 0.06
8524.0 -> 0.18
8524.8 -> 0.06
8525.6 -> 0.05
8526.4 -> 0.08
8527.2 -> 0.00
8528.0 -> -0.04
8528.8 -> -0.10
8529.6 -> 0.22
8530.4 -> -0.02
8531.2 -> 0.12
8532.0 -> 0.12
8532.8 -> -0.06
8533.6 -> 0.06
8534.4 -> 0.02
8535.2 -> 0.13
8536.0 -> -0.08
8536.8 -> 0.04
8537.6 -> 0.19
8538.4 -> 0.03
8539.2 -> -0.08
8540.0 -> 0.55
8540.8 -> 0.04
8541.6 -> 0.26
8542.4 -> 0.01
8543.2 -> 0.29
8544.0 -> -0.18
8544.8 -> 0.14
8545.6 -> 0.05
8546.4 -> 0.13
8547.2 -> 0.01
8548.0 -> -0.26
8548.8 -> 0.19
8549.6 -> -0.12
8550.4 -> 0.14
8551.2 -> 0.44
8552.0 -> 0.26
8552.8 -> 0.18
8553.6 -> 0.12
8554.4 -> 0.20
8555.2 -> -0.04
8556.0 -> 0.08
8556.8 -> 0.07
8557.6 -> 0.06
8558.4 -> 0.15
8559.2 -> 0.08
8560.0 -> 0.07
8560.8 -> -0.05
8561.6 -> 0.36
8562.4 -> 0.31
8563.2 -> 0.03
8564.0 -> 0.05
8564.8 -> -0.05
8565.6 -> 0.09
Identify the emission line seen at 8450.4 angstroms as [O II]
